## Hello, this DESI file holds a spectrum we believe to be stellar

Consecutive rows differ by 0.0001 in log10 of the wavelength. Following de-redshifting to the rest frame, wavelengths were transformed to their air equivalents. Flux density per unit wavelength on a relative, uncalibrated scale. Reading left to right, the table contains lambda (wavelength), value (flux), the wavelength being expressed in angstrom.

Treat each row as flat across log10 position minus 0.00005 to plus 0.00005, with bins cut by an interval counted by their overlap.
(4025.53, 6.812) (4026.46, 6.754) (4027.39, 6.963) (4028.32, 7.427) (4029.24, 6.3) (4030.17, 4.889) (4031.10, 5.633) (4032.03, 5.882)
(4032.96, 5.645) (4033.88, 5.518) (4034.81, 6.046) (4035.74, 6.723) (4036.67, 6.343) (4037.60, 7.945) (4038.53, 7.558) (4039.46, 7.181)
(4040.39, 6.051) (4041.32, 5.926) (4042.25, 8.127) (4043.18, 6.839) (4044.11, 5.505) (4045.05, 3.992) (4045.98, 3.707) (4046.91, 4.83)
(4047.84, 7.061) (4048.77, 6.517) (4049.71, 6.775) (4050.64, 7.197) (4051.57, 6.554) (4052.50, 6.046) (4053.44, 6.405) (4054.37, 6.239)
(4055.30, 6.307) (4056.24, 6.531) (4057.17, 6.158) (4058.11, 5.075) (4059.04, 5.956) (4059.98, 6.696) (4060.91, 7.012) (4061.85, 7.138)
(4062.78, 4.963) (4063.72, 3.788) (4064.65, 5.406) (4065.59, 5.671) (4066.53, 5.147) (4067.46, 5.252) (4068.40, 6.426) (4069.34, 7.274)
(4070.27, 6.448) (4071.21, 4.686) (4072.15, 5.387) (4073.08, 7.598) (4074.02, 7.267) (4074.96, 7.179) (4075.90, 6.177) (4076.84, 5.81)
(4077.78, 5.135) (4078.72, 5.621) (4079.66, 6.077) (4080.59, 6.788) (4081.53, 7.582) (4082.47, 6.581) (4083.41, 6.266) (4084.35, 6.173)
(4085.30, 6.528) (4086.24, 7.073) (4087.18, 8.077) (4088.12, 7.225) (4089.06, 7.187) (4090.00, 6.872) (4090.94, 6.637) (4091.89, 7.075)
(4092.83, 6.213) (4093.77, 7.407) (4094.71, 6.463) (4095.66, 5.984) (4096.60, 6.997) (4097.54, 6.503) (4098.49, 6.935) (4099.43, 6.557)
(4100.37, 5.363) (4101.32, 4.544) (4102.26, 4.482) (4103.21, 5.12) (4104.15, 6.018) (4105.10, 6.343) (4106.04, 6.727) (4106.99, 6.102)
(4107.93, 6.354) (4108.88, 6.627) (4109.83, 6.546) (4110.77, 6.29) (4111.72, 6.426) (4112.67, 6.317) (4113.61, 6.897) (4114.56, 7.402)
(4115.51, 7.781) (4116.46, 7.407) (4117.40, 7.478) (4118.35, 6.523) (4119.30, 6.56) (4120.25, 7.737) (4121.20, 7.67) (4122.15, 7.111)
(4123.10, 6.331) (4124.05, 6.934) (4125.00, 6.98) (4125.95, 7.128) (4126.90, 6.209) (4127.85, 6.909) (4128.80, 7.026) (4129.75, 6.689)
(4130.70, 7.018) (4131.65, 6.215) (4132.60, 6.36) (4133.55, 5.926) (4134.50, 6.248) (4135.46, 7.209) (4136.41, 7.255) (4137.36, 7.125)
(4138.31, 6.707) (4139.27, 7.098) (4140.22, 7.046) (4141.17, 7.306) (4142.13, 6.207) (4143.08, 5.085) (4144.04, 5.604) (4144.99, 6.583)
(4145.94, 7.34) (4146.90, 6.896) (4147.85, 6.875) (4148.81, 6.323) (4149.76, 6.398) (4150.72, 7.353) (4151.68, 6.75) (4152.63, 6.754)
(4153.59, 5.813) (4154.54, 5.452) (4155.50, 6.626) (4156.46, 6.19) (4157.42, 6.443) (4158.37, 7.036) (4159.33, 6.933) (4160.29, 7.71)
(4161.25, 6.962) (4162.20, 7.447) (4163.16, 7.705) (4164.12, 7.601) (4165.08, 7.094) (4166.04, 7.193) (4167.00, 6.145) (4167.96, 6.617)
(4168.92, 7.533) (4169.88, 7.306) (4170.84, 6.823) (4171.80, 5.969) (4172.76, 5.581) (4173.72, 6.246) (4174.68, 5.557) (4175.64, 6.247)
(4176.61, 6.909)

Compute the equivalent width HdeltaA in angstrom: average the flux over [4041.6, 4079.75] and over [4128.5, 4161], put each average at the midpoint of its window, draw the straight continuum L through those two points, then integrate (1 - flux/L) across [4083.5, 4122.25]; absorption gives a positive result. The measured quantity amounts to -1.7 angstrom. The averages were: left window 6.05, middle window 6.62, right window 6.64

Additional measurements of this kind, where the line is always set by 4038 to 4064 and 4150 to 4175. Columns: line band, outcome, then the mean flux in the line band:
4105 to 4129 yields -1.27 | 6.84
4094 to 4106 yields 0.77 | 6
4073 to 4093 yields -1.10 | 6.68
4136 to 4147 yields -0.09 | 6.68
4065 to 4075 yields 0.16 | 6.16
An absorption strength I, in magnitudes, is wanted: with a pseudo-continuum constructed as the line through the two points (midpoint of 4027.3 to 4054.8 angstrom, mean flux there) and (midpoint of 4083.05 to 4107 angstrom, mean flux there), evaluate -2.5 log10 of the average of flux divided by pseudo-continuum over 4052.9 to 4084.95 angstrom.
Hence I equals 0.04 mag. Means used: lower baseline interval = 6.25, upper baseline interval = 6.42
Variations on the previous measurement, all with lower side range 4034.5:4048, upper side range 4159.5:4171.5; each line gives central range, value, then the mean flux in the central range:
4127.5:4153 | 0.05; 6.68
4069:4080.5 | 0.04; 6.23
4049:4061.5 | -0.01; 6.39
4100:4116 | 0.09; 6.2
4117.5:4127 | -0.02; 6.96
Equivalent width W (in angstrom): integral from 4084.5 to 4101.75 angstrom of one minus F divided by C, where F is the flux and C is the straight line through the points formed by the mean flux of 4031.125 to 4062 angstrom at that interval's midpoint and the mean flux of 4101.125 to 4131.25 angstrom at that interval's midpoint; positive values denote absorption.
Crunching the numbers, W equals -0.3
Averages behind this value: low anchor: 6.27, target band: 6.64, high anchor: 6.63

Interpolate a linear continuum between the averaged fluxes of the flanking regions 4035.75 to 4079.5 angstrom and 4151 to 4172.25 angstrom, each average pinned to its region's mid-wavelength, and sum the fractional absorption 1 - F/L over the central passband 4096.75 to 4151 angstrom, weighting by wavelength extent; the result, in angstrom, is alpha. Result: -0.1 angstrom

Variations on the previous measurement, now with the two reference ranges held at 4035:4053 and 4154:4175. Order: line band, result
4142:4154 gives 0.4 angstrom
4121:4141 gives -0.5 angstrom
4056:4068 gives 1.3 angstrom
